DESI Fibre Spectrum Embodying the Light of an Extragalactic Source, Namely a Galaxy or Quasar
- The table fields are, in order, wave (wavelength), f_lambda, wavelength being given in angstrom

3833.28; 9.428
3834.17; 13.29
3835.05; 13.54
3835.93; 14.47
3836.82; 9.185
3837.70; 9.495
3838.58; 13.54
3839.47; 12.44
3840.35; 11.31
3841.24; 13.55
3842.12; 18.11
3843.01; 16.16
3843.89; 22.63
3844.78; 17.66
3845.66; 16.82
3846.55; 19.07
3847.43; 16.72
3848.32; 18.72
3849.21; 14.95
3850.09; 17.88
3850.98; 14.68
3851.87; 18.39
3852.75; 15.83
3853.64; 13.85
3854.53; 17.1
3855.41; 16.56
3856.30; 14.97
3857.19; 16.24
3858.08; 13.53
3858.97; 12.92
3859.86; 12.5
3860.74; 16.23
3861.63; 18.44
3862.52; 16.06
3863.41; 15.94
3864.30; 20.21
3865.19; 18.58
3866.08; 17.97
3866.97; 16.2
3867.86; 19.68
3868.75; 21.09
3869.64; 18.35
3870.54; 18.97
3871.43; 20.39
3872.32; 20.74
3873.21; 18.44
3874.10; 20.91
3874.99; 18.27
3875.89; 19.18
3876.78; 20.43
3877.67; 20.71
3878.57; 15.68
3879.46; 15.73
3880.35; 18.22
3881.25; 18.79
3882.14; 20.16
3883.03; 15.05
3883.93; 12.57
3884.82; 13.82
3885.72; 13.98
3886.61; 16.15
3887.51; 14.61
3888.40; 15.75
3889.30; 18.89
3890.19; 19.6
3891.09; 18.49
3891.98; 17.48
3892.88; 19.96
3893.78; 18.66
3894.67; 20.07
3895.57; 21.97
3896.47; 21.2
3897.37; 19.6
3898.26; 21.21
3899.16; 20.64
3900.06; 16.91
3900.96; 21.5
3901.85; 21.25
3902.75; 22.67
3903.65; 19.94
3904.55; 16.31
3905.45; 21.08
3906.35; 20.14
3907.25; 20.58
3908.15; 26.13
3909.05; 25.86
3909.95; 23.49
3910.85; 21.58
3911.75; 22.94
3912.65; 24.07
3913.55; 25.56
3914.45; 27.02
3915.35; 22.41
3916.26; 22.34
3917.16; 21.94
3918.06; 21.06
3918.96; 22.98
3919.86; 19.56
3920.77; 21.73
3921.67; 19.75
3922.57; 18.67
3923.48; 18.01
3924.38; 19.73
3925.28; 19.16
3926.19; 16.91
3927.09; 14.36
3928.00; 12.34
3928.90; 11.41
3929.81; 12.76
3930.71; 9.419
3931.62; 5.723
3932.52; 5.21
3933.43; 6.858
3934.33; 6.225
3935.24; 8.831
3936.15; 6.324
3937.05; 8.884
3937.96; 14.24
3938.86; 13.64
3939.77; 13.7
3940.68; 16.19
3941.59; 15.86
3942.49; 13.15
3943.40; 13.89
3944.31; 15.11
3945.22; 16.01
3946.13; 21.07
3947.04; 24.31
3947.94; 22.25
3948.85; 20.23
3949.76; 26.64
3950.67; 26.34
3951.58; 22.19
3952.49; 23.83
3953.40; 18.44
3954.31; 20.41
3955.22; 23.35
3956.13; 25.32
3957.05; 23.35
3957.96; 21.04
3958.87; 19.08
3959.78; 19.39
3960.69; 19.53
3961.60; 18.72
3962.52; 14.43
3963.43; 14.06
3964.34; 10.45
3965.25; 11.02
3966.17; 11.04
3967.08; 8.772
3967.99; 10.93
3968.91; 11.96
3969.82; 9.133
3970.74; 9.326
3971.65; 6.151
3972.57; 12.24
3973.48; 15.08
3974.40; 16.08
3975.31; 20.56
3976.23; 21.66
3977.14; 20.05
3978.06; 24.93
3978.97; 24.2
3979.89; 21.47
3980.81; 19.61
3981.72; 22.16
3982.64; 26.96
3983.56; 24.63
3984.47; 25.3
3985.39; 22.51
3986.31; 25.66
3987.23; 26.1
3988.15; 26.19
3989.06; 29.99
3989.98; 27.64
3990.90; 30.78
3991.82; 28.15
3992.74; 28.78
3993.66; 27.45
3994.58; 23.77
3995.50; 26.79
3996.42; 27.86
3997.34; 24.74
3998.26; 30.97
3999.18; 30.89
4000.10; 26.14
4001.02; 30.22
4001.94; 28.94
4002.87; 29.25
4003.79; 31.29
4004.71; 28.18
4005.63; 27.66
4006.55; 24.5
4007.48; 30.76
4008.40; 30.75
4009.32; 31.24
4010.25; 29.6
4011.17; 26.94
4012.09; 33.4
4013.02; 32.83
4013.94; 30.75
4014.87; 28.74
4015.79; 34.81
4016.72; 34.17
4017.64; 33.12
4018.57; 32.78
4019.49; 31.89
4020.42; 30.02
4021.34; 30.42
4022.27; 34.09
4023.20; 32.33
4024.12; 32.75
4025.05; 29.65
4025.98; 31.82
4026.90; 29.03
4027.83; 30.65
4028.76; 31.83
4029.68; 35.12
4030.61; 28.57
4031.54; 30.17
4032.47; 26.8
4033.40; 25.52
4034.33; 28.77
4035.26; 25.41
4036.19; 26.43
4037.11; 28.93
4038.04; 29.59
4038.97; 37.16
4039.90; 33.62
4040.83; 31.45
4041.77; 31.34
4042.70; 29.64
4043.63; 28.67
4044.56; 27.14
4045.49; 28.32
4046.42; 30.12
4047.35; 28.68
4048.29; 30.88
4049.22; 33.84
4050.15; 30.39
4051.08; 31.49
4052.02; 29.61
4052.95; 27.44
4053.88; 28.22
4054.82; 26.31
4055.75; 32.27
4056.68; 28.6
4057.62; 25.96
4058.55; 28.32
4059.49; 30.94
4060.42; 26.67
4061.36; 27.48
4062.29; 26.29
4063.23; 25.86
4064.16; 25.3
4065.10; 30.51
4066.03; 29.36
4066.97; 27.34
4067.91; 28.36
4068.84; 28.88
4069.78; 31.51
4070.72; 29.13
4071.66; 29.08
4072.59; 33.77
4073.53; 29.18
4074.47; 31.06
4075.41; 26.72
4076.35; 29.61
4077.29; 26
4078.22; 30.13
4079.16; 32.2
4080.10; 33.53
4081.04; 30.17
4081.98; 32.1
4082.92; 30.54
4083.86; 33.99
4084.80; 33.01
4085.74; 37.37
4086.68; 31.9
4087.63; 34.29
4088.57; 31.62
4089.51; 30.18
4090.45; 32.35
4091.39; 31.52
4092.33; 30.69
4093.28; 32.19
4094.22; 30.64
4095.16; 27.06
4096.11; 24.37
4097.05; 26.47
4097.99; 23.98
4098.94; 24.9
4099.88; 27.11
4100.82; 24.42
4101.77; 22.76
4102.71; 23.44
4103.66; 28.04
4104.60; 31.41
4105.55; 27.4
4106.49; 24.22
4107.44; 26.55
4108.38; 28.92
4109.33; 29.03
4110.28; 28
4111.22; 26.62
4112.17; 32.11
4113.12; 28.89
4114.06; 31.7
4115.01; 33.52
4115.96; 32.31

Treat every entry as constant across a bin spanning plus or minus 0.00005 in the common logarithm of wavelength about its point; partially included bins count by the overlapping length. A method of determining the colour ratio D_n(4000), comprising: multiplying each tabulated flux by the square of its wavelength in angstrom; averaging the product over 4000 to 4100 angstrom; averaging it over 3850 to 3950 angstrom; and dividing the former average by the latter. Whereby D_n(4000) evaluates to 1.8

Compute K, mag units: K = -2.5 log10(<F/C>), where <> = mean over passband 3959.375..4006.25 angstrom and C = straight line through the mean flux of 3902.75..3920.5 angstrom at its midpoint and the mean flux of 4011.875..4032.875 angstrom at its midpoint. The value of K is 0.292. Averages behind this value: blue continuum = 22.4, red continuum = 31.5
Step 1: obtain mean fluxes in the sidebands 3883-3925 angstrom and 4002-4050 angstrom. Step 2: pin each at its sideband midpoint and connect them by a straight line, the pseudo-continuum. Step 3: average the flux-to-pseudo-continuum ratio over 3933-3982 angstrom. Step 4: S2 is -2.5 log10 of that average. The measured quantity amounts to 0.43 mag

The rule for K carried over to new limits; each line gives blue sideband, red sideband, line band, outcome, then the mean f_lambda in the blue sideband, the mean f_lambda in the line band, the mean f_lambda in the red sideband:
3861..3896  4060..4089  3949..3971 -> 0.29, 18.1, 17.5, 30.1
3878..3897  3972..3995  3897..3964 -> 0.09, 17.5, 18.5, 23.6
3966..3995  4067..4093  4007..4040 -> -0.22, 20.7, 30.8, 31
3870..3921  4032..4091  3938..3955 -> 0.21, 19.9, 19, 29.8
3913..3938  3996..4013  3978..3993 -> 0.02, 15.7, 25.6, 29.2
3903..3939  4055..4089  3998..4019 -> -0.22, 17.4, 30.3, 29.9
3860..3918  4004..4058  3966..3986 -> 0.43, 19.5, 17.7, 30.2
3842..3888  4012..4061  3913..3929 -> 0.08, 17.2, 19.9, 30.3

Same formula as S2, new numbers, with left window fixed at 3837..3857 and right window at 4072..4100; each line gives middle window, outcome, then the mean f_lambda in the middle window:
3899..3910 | -0.10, 21.2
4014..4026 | -0.21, 32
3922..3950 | 0.43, 14.4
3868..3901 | -0.02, 18.5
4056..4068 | 0.04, 27.8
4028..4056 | -0.08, 29.8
